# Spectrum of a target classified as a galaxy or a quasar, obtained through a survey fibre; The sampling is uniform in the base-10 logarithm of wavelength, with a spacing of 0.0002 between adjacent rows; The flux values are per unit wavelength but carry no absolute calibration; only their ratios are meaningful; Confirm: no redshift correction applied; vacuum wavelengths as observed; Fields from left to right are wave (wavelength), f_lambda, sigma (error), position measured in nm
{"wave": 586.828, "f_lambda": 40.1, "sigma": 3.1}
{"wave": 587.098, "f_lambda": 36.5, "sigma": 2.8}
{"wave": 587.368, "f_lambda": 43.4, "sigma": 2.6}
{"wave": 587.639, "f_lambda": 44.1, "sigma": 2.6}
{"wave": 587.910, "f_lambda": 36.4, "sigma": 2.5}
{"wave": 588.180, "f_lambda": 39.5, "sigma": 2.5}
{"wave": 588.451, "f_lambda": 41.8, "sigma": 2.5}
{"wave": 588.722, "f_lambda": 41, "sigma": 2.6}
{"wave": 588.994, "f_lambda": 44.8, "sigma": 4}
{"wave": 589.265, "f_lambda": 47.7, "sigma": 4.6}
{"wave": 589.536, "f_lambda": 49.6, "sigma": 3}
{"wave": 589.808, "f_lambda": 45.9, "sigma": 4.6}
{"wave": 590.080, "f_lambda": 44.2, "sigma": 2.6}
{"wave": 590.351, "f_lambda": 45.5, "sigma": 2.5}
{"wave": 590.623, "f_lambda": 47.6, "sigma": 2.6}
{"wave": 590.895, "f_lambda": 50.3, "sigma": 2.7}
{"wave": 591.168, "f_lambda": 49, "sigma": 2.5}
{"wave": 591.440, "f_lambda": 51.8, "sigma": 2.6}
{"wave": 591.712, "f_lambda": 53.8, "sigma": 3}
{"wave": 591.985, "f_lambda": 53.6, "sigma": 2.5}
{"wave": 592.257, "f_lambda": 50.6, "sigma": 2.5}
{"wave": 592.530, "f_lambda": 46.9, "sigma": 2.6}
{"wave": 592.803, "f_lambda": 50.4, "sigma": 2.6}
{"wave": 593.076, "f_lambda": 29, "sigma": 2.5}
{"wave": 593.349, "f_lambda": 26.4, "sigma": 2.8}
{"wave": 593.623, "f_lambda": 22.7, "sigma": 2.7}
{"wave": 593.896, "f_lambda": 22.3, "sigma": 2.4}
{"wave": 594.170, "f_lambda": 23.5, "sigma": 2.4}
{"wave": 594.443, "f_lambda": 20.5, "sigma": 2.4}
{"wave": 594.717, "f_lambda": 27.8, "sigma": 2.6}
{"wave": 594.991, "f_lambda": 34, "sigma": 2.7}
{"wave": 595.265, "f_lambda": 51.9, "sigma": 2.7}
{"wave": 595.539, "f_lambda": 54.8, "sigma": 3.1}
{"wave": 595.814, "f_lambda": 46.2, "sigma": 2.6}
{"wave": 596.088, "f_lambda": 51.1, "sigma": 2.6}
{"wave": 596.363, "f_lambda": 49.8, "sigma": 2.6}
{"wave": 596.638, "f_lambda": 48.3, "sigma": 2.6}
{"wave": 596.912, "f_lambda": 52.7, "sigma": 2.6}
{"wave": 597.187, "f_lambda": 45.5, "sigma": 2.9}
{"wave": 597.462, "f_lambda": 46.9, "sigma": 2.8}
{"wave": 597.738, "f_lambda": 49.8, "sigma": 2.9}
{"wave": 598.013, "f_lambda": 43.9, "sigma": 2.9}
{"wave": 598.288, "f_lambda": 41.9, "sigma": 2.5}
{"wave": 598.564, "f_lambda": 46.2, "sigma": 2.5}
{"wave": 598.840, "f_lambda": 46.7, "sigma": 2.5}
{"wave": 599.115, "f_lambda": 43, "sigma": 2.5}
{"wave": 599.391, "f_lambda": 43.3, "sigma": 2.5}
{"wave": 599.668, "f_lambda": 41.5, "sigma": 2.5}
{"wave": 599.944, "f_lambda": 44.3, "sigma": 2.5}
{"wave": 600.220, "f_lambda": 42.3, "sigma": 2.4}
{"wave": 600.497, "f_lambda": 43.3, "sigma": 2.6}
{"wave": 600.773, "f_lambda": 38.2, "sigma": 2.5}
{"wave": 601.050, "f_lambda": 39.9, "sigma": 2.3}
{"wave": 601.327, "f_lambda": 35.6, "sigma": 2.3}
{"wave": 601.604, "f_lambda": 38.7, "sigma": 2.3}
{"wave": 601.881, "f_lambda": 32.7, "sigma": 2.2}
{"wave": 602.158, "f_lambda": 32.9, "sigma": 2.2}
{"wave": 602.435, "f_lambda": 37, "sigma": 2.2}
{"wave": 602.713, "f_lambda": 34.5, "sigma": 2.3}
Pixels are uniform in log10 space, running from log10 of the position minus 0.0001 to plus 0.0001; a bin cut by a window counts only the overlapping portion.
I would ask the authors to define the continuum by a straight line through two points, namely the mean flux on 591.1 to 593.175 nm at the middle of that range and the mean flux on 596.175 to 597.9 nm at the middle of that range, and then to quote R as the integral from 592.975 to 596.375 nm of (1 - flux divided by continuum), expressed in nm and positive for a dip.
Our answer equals 0.96 nm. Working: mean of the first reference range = 48.5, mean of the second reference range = 48.8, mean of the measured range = 34.9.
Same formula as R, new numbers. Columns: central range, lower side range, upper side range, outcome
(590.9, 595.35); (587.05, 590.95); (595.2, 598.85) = 0.718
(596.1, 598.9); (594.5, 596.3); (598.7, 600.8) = -0.264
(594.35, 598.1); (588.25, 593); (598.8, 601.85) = -0.095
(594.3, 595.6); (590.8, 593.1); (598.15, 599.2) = 0.286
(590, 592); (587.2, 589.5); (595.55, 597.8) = -0.211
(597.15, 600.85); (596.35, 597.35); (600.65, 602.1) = -0.087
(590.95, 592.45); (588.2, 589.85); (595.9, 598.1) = -0.180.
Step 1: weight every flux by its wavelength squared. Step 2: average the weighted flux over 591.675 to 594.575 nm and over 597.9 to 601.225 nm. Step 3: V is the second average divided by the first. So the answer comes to 1.22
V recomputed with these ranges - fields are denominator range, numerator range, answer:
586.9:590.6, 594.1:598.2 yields 1.03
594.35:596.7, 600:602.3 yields 0.91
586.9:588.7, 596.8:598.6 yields 1.20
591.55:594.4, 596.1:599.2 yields 1.28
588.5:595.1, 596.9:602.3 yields 1.06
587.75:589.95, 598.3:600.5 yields 1.05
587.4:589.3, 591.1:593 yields 1.21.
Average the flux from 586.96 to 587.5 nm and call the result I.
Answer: 40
